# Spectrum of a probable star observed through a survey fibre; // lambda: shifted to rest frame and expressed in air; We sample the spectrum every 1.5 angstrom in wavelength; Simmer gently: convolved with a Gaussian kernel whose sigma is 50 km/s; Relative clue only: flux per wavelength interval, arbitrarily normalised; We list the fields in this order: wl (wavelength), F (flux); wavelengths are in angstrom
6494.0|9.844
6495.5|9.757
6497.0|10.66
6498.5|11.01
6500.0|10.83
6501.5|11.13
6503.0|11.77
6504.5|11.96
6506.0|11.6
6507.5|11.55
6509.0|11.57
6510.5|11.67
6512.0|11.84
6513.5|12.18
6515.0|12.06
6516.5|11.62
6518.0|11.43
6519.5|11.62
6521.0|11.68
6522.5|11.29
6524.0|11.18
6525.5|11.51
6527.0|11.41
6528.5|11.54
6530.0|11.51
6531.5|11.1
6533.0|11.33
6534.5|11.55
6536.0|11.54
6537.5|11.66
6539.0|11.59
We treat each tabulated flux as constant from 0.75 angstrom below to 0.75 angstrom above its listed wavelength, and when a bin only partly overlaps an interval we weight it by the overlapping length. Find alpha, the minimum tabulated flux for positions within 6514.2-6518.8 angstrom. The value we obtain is 11.43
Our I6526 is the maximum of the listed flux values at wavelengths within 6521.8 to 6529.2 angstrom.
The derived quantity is 11.54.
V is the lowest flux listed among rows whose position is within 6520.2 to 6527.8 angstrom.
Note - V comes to 11.18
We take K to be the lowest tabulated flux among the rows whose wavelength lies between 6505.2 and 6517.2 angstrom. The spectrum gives 11.55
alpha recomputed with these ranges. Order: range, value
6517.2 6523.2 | 11.29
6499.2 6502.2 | 10.83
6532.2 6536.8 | 11.33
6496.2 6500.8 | 10.66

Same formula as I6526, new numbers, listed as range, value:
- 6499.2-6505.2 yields 11.96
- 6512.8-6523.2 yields 12.18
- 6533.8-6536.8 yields 11.55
